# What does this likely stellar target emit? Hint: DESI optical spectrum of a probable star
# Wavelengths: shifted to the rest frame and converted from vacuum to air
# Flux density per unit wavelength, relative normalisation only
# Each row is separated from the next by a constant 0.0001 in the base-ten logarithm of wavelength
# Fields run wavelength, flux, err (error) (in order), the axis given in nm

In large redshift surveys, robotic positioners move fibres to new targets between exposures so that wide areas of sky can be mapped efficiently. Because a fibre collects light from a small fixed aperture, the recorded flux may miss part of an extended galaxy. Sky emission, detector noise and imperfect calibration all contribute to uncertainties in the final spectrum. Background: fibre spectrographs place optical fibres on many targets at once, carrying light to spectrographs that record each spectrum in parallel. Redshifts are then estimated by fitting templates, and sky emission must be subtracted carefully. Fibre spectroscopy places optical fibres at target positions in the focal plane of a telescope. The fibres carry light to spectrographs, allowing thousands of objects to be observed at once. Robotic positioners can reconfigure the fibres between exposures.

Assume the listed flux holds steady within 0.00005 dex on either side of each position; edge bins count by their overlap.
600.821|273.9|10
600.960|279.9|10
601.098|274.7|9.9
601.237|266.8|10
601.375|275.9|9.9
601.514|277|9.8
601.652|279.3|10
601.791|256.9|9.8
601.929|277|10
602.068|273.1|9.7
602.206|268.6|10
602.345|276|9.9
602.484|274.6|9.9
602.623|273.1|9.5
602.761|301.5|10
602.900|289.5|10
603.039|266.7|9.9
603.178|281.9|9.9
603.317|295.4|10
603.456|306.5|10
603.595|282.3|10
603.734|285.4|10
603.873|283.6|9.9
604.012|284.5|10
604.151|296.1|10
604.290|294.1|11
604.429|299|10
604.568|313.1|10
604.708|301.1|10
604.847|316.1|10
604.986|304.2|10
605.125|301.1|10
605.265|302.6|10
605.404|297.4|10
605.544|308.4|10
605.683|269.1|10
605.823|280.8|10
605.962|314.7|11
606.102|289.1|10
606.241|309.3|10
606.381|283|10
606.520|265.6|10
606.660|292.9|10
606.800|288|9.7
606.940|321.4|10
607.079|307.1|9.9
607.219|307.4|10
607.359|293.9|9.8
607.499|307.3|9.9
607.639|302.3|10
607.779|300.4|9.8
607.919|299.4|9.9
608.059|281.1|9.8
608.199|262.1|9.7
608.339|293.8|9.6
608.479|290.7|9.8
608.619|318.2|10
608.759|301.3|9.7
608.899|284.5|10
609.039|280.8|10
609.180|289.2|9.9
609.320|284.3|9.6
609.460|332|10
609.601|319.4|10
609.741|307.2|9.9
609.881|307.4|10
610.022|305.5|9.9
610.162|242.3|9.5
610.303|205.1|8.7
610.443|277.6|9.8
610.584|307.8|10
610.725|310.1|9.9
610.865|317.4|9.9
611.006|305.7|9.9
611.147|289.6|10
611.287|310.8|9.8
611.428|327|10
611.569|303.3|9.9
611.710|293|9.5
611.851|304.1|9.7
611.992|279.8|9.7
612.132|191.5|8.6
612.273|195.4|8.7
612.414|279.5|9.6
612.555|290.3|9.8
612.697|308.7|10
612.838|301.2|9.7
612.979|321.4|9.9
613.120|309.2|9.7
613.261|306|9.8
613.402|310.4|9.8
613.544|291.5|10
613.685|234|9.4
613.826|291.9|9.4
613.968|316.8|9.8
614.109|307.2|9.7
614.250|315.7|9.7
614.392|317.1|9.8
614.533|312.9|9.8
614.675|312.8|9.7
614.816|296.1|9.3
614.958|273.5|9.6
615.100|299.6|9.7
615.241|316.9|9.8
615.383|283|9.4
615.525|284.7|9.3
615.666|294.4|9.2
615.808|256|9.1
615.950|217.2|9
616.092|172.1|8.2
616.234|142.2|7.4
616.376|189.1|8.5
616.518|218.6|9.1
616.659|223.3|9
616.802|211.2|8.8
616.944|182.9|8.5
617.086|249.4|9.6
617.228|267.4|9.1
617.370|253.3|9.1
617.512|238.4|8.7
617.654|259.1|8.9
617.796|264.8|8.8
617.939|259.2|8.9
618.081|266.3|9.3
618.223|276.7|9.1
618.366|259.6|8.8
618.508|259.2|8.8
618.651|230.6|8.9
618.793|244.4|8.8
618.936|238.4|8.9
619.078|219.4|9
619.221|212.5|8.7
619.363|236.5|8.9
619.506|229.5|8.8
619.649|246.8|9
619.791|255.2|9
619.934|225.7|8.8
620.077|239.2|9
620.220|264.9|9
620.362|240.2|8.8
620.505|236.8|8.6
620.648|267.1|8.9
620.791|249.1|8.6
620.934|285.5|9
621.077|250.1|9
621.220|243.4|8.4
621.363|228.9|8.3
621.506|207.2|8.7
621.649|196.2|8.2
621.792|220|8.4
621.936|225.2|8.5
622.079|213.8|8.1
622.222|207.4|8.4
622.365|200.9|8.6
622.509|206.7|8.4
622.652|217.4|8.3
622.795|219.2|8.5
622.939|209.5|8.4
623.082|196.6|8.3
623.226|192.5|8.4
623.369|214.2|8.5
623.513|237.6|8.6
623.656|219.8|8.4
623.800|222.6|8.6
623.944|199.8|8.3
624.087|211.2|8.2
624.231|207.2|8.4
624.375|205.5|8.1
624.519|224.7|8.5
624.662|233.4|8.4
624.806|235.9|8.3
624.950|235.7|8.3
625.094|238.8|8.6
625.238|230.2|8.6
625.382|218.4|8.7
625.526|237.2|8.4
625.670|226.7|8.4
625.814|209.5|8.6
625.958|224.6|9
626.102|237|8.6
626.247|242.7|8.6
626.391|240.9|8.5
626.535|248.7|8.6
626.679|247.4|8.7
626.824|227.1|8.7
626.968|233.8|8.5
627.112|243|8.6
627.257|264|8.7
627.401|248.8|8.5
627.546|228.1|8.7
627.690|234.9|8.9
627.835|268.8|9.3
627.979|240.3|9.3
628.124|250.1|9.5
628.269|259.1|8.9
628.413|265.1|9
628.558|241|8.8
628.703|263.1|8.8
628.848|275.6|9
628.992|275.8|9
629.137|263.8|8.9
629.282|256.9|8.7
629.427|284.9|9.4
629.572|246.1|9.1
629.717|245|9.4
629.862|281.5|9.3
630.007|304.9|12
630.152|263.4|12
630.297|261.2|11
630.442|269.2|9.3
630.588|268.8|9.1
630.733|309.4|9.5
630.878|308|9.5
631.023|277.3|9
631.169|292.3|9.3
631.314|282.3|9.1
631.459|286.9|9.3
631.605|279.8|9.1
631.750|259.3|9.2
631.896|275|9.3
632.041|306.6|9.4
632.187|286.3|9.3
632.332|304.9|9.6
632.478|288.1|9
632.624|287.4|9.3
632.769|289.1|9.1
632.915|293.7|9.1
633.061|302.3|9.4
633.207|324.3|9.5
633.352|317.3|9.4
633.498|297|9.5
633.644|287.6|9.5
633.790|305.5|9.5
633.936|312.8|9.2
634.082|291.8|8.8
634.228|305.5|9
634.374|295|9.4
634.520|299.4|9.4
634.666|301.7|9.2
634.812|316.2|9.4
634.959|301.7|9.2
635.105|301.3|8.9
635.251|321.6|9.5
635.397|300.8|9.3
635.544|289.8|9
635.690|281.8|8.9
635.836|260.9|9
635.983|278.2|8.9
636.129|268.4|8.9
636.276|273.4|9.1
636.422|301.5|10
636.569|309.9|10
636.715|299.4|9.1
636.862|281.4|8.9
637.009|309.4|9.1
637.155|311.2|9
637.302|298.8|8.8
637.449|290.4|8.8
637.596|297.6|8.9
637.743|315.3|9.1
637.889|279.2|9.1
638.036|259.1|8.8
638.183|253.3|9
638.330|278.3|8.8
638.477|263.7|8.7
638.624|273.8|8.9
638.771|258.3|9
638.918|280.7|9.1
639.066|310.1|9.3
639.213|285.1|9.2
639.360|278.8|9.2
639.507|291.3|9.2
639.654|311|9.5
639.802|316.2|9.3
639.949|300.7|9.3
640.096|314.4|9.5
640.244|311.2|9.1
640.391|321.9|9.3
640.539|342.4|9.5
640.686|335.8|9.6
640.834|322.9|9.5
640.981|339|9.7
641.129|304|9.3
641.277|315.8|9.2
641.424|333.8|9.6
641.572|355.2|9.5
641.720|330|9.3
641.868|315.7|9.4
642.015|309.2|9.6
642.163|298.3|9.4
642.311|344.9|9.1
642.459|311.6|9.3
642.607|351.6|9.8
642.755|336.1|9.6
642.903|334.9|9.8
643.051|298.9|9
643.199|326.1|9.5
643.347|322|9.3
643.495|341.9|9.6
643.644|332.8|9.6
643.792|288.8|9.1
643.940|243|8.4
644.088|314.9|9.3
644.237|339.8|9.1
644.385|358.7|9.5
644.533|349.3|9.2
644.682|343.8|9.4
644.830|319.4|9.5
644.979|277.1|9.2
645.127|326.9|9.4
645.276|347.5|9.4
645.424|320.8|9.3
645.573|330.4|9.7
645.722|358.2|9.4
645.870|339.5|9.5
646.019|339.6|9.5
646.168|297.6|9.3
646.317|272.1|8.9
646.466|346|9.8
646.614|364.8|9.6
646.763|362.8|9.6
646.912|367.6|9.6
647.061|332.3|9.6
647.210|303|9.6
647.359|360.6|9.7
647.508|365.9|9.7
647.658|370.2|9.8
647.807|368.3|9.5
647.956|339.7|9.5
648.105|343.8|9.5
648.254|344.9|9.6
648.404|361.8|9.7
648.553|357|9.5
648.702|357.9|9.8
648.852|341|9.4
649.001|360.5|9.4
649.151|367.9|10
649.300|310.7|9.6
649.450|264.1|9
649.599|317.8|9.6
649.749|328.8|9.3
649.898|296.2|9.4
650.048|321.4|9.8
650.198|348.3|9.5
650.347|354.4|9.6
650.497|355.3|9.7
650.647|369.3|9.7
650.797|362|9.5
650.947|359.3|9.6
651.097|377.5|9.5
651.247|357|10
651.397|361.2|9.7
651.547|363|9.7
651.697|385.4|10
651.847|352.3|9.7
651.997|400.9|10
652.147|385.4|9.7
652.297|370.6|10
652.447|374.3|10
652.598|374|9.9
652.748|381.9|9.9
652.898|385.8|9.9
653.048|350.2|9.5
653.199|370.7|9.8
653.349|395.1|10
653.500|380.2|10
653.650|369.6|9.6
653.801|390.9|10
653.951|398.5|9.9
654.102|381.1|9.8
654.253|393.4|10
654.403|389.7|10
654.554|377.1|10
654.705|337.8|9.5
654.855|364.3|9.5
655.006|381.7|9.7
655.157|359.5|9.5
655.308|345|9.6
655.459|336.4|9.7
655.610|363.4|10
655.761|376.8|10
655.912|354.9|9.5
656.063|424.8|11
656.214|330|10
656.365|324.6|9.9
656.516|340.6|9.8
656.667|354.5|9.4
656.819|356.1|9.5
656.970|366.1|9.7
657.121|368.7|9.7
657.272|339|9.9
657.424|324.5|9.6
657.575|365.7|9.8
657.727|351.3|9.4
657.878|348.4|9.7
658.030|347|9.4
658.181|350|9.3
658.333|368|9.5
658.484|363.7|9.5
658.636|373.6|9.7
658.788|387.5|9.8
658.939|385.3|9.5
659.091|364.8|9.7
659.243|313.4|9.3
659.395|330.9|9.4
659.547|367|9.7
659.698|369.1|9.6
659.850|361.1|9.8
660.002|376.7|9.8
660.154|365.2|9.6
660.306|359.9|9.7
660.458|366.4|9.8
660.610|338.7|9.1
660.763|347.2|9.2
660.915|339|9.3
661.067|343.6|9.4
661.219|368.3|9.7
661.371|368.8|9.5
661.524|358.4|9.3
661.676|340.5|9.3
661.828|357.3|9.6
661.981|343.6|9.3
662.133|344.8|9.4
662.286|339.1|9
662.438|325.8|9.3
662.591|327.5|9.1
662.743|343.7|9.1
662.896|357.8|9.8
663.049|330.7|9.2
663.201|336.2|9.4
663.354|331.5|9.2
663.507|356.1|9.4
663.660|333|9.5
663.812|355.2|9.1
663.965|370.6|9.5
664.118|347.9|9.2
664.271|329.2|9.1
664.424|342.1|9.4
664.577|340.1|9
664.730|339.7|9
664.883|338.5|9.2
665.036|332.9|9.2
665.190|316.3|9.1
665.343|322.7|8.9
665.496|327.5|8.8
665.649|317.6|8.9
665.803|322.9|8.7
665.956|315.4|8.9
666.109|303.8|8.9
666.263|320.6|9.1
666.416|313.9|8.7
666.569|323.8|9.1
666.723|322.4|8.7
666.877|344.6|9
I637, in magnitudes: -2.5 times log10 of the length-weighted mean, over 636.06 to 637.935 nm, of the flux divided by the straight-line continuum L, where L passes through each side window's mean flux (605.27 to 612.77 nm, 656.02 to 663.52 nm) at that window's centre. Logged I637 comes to 0.104 mag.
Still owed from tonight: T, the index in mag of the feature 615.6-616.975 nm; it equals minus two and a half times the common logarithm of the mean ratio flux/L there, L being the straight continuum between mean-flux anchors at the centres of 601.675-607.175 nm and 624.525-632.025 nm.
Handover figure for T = 0.28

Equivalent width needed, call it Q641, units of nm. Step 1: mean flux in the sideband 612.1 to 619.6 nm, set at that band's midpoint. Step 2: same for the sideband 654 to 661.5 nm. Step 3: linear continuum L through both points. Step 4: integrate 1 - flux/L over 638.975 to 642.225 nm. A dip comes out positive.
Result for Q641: 0.04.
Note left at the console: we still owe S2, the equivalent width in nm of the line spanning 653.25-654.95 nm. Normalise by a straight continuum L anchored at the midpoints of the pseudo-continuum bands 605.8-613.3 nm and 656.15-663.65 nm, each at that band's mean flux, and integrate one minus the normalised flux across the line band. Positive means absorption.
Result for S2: -0.17 nm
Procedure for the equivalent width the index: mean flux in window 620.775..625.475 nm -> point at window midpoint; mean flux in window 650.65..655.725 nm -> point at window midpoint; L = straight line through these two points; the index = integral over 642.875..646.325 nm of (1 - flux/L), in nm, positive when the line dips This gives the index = 0.07 nm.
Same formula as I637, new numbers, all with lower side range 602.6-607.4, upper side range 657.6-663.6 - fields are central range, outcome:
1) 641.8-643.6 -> 0.03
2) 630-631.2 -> 0.14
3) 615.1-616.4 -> 0.24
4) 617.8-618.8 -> 0.20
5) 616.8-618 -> 0.25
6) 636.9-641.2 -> 0.11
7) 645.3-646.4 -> 0.04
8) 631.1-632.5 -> 0.13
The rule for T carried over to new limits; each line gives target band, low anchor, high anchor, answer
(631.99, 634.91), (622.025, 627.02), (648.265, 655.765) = -0.128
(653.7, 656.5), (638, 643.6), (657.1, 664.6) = -0.087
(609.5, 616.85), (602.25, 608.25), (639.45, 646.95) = 0.077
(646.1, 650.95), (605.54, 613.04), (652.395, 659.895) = 0.034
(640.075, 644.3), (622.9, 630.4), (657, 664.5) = -0.110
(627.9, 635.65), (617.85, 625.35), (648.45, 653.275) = -0.043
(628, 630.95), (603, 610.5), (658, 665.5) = 0.176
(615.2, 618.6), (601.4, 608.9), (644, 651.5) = 0.247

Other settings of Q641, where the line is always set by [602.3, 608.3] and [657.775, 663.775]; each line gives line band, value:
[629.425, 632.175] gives 0.35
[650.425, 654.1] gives -0.33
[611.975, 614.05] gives 0.13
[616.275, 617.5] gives 0.33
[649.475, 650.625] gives 0.03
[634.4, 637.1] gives 0.26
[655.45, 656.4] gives -0.04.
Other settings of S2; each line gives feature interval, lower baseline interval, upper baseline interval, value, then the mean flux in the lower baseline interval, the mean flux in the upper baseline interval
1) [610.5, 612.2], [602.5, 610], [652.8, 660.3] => 0.042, 296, 364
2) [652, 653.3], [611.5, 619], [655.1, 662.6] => -0.129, 266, 355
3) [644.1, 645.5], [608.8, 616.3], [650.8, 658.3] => 0.067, 286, 366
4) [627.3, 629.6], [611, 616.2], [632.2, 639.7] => 0.267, 286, 293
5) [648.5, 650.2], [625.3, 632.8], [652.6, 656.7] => 0.083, 262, 369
